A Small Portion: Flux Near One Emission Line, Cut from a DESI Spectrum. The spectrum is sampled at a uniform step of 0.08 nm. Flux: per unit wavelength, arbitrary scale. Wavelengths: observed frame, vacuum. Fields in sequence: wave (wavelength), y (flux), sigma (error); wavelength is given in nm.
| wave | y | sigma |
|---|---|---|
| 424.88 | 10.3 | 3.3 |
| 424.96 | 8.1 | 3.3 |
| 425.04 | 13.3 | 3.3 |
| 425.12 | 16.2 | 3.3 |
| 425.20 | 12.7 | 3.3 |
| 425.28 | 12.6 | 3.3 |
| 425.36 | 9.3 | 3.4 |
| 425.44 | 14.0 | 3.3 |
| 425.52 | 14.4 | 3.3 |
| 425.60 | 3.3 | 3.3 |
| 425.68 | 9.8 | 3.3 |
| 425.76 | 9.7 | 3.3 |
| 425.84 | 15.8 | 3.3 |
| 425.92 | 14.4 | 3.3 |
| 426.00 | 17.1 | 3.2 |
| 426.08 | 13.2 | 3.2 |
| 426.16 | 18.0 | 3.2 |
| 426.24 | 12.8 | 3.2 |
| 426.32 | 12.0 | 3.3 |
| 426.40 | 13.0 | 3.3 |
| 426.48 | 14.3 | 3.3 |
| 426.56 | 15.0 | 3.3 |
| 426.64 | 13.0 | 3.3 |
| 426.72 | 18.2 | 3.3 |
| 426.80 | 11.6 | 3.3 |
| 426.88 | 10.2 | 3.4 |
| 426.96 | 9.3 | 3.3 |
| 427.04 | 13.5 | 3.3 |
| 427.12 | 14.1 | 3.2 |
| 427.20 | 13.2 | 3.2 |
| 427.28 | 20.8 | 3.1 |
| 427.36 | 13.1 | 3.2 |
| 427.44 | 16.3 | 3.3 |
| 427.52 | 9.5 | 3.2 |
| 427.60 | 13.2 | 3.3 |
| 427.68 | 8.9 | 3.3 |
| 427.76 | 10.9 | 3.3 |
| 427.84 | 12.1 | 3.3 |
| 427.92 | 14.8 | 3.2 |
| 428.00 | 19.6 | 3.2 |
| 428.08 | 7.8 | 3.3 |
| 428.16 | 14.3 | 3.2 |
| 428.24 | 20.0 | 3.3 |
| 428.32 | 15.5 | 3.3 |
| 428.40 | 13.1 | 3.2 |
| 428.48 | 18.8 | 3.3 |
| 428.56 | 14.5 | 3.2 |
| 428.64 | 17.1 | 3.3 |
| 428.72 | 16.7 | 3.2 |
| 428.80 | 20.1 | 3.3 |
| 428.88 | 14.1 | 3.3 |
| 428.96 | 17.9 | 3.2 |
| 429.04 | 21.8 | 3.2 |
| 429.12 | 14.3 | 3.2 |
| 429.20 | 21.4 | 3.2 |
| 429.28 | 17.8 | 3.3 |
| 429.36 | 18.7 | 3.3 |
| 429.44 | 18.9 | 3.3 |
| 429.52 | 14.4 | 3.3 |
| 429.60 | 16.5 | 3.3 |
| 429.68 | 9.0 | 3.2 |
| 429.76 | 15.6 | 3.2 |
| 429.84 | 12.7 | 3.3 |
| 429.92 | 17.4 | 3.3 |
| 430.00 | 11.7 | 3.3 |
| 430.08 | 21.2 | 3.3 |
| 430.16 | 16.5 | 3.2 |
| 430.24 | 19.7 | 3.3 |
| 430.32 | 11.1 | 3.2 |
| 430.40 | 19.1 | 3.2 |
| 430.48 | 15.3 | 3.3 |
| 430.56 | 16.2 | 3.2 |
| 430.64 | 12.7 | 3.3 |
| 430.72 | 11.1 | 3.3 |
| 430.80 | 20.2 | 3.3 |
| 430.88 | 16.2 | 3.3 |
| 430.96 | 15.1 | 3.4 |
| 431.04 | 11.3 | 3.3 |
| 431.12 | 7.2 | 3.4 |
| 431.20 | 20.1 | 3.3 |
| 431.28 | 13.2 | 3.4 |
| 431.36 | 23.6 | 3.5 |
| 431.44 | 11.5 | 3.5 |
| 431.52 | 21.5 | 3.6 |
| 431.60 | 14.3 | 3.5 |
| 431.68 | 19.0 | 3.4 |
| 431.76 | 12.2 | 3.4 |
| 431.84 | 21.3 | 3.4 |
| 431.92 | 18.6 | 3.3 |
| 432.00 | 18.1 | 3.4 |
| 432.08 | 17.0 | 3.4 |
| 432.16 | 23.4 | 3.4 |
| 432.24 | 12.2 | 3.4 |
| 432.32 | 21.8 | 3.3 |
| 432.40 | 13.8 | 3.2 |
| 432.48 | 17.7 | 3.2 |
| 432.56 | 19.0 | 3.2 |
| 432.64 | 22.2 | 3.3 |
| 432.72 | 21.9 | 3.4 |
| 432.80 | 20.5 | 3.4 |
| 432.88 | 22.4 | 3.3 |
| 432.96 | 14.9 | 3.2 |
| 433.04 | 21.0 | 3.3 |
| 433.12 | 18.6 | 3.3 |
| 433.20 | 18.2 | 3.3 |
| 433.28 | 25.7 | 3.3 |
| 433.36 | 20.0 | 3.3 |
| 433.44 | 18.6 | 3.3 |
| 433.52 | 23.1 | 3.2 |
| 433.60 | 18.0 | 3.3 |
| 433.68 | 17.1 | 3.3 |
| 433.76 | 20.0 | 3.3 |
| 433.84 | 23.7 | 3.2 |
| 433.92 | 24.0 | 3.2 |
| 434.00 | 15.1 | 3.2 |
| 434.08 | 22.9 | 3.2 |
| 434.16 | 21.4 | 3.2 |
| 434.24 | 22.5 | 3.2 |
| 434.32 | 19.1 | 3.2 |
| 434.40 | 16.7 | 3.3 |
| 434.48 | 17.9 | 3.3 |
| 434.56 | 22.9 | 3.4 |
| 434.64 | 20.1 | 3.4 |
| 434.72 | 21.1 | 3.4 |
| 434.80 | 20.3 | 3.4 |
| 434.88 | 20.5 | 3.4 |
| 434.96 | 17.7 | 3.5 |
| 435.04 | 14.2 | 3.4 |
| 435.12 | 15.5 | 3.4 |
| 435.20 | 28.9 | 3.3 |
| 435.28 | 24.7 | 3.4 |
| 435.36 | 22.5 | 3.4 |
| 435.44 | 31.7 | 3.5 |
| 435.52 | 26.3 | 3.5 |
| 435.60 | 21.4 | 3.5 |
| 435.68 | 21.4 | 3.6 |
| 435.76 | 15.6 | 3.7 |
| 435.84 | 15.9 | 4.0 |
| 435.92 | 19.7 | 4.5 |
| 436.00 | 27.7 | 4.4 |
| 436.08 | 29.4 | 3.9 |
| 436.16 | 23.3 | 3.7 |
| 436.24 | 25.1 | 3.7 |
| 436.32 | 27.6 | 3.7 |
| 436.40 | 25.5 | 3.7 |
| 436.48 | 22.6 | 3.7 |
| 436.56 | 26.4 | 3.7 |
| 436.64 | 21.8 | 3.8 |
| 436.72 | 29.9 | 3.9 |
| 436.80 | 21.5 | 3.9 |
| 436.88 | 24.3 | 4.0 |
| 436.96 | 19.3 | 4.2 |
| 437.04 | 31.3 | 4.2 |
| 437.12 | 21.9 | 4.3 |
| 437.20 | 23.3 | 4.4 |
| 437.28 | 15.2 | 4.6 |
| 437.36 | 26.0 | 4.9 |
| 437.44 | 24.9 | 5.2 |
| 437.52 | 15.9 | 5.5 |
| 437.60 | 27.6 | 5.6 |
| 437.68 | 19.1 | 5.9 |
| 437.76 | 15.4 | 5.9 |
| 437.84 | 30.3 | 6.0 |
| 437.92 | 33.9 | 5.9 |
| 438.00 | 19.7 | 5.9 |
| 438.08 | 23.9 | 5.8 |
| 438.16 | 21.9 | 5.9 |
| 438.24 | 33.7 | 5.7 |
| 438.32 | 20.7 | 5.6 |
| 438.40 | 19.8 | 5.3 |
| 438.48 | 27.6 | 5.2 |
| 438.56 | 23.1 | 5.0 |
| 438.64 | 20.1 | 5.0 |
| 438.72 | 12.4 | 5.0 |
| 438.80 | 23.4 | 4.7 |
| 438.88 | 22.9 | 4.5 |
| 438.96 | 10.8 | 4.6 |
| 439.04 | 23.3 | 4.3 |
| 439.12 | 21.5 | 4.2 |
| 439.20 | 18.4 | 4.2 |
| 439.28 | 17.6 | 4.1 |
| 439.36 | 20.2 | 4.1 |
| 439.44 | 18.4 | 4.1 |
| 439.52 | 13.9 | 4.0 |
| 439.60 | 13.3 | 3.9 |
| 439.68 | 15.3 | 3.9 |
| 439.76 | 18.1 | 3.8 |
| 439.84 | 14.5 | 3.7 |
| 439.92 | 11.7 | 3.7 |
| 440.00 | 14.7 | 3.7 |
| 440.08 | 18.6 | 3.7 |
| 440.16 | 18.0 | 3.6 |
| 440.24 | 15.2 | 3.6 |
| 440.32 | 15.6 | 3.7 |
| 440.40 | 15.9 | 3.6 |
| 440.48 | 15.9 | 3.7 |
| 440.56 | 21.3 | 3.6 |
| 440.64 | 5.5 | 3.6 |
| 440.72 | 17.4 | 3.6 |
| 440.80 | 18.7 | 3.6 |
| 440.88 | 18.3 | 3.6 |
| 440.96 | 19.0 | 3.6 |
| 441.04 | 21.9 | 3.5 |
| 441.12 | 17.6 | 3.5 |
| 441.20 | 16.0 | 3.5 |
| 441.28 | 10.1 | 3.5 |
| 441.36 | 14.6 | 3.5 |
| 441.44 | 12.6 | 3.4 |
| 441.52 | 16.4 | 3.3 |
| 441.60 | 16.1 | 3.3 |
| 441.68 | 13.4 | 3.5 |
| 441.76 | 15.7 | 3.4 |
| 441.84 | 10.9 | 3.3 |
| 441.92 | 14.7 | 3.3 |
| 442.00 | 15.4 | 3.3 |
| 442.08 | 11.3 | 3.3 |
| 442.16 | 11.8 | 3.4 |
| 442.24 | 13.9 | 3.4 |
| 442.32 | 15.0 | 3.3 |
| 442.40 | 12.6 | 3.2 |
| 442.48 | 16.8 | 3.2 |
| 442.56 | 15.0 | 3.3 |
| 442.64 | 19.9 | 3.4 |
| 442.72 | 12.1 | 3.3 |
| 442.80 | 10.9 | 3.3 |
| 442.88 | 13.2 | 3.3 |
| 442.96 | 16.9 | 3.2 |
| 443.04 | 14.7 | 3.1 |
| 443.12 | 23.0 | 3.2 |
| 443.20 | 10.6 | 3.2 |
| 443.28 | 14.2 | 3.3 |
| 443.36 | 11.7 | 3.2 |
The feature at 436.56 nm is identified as C IV 1549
